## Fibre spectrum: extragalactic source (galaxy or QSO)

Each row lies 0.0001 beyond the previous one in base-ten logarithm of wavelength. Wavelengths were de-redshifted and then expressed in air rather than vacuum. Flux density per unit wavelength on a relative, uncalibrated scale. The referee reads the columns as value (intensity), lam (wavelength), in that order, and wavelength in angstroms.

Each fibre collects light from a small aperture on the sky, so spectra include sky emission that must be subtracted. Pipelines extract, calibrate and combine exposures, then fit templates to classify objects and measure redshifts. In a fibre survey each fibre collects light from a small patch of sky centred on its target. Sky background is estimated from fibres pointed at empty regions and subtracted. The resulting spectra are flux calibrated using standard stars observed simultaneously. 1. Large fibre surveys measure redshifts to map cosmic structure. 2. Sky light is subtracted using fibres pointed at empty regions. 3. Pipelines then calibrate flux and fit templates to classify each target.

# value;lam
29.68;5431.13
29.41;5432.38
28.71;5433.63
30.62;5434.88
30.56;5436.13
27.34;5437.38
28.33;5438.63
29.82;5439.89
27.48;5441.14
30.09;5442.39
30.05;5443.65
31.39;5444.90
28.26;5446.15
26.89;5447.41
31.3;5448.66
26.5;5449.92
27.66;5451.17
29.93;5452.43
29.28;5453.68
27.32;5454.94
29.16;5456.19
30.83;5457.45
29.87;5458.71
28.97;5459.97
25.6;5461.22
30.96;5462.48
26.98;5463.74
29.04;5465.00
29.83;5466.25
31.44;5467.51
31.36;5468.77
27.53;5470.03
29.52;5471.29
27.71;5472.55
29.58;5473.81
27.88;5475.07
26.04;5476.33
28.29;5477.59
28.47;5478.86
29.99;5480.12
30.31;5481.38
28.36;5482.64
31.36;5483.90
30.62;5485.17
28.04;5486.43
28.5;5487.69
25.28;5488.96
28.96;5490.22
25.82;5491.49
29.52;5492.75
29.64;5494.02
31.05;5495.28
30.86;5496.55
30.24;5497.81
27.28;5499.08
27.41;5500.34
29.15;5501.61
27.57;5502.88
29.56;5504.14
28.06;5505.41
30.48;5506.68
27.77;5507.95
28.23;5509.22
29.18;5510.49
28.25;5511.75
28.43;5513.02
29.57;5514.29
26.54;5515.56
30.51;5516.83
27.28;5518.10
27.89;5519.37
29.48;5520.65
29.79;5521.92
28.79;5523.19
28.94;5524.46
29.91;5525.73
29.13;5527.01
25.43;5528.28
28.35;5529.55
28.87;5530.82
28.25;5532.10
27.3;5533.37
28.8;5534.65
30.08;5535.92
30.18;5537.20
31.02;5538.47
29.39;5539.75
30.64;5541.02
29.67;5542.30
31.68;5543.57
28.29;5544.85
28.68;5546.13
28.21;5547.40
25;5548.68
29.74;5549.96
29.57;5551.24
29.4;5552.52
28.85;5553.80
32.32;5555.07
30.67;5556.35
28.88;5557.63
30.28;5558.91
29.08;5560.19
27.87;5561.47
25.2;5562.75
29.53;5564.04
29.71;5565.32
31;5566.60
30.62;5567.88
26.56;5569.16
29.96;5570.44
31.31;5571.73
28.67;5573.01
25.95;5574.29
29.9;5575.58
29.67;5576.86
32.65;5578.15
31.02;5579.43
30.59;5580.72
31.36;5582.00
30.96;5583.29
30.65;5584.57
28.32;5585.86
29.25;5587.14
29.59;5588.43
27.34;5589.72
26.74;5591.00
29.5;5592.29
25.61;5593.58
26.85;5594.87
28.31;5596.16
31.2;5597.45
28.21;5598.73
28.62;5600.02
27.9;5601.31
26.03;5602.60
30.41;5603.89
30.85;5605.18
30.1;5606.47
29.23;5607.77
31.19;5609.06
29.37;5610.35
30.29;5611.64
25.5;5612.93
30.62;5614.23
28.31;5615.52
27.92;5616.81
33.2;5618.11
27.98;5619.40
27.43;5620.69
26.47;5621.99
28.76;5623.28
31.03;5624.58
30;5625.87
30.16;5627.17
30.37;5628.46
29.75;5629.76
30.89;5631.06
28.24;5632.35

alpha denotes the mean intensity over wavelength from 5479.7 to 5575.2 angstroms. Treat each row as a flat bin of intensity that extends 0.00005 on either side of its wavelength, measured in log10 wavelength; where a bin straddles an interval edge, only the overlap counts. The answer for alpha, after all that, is 29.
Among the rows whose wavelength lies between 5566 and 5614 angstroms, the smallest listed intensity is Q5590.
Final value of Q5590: 25.5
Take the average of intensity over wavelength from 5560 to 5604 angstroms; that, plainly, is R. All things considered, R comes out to 29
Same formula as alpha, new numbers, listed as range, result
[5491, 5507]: 29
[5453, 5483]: 28.9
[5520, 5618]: 29.2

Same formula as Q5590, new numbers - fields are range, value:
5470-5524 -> 25.28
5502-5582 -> 25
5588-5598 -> 25.61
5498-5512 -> 27.28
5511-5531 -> 25.43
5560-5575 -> 25.2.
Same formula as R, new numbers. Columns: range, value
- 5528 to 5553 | 29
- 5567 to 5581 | 29.7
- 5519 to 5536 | 28.6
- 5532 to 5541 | 29.5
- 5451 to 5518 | 28.9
